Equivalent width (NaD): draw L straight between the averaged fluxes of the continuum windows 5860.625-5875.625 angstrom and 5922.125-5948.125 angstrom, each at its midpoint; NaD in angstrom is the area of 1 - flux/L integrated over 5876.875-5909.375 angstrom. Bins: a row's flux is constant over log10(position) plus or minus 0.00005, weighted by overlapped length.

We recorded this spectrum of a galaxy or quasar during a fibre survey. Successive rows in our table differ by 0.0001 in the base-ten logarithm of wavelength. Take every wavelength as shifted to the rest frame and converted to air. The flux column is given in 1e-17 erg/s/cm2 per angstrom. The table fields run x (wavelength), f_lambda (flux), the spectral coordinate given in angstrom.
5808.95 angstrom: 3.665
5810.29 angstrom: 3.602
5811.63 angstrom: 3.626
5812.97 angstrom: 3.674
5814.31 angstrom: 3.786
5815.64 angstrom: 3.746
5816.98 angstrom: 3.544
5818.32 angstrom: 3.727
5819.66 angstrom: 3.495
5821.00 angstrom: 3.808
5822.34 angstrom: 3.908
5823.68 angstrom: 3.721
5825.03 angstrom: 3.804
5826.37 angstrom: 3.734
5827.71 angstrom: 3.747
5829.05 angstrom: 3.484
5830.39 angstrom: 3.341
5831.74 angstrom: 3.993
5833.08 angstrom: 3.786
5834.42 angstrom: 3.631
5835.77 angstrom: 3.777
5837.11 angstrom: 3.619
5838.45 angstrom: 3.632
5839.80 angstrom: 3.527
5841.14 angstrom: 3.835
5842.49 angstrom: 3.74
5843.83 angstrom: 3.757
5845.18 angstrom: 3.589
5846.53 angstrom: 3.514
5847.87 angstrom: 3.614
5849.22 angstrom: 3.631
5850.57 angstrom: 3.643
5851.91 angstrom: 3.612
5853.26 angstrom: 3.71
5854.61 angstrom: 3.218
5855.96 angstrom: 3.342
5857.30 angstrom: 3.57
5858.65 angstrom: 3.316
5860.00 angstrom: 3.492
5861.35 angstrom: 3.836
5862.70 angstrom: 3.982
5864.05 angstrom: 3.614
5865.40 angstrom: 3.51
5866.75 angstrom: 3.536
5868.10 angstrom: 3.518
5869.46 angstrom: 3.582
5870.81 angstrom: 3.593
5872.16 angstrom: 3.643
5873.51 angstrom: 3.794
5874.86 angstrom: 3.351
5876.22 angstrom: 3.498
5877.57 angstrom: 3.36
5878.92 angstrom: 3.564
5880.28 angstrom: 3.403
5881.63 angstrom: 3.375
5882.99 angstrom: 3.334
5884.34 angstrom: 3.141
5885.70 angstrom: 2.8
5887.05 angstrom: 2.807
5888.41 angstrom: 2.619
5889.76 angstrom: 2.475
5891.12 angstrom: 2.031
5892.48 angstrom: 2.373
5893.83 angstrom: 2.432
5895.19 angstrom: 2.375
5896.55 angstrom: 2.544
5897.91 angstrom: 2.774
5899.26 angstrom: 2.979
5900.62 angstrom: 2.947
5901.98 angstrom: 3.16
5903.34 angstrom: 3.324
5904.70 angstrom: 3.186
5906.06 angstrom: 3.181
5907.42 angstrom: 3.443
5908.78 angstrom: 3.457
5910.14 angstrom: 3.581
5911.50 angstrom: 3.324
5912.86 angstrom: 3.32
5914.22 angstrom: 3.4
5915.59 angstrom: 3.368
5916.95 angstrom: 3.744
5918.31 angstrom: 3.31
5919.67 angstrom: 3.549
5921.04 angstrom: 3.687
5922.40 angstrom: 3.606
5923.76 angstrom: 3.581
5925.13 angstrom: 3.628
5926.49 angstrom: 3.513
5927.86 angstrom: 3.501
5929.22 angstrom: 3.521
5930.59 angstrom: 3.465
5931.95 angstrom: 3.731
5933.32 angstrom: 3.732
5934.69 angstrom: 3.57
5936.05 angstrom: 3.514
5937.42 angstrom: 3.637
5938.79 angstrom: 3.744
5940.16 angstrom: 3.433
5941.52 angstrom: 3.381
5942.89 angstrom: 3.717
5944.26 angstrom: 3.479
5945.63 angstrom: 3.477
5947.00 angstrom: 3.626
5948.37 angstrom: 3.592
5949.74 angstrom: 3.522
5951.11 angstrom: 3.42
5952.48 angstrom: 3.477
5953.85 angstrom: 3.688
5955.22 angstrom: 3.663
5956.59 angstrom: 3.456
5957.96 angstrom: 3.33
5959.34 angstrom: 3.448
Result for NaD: 5.8 angstrom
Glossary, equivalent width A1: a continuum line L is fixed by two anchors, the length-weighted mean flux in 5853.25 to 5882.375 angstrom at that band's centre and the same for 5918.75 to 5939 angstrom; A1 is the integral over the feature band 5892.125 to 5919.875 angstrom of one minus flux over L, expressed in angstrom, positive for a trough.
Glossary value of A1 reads 3.4 angstrom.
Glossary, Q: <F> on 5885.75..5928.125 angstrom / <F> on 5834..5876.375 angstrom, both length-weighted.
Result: 0.9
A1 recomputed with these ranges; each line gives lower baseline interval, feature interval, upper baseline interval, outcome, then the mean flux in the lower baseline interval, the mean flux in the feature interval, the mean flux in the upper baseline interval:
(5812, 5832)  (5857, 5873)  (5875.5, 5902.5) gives -2.1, 3.69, 3.6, 2.9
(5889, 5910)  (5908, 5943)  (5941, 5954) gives -3.4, 2.86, 3.54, 3.53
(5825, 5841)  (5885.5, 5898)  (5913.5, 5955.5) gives 3.8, 3.67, 2.5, 3.56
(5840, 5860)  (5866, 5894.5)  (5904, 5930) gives 3.0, 3.57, 3.15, 3.47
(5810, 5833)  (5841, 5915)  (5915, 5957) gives 6.7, 3.69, 3.3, 3.56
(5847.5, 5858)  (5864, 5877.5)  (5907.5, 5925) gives -0.1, 3.54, 3.55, 3.5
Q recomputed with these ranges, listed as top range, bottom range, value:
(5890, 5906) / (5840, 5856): 0.76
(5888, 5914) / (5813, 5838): 0.79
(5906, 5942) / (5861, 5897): 1.11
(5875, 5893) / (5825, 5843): 0.81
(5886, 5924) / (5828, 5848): 0.84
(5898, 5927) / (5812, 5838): 0.91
